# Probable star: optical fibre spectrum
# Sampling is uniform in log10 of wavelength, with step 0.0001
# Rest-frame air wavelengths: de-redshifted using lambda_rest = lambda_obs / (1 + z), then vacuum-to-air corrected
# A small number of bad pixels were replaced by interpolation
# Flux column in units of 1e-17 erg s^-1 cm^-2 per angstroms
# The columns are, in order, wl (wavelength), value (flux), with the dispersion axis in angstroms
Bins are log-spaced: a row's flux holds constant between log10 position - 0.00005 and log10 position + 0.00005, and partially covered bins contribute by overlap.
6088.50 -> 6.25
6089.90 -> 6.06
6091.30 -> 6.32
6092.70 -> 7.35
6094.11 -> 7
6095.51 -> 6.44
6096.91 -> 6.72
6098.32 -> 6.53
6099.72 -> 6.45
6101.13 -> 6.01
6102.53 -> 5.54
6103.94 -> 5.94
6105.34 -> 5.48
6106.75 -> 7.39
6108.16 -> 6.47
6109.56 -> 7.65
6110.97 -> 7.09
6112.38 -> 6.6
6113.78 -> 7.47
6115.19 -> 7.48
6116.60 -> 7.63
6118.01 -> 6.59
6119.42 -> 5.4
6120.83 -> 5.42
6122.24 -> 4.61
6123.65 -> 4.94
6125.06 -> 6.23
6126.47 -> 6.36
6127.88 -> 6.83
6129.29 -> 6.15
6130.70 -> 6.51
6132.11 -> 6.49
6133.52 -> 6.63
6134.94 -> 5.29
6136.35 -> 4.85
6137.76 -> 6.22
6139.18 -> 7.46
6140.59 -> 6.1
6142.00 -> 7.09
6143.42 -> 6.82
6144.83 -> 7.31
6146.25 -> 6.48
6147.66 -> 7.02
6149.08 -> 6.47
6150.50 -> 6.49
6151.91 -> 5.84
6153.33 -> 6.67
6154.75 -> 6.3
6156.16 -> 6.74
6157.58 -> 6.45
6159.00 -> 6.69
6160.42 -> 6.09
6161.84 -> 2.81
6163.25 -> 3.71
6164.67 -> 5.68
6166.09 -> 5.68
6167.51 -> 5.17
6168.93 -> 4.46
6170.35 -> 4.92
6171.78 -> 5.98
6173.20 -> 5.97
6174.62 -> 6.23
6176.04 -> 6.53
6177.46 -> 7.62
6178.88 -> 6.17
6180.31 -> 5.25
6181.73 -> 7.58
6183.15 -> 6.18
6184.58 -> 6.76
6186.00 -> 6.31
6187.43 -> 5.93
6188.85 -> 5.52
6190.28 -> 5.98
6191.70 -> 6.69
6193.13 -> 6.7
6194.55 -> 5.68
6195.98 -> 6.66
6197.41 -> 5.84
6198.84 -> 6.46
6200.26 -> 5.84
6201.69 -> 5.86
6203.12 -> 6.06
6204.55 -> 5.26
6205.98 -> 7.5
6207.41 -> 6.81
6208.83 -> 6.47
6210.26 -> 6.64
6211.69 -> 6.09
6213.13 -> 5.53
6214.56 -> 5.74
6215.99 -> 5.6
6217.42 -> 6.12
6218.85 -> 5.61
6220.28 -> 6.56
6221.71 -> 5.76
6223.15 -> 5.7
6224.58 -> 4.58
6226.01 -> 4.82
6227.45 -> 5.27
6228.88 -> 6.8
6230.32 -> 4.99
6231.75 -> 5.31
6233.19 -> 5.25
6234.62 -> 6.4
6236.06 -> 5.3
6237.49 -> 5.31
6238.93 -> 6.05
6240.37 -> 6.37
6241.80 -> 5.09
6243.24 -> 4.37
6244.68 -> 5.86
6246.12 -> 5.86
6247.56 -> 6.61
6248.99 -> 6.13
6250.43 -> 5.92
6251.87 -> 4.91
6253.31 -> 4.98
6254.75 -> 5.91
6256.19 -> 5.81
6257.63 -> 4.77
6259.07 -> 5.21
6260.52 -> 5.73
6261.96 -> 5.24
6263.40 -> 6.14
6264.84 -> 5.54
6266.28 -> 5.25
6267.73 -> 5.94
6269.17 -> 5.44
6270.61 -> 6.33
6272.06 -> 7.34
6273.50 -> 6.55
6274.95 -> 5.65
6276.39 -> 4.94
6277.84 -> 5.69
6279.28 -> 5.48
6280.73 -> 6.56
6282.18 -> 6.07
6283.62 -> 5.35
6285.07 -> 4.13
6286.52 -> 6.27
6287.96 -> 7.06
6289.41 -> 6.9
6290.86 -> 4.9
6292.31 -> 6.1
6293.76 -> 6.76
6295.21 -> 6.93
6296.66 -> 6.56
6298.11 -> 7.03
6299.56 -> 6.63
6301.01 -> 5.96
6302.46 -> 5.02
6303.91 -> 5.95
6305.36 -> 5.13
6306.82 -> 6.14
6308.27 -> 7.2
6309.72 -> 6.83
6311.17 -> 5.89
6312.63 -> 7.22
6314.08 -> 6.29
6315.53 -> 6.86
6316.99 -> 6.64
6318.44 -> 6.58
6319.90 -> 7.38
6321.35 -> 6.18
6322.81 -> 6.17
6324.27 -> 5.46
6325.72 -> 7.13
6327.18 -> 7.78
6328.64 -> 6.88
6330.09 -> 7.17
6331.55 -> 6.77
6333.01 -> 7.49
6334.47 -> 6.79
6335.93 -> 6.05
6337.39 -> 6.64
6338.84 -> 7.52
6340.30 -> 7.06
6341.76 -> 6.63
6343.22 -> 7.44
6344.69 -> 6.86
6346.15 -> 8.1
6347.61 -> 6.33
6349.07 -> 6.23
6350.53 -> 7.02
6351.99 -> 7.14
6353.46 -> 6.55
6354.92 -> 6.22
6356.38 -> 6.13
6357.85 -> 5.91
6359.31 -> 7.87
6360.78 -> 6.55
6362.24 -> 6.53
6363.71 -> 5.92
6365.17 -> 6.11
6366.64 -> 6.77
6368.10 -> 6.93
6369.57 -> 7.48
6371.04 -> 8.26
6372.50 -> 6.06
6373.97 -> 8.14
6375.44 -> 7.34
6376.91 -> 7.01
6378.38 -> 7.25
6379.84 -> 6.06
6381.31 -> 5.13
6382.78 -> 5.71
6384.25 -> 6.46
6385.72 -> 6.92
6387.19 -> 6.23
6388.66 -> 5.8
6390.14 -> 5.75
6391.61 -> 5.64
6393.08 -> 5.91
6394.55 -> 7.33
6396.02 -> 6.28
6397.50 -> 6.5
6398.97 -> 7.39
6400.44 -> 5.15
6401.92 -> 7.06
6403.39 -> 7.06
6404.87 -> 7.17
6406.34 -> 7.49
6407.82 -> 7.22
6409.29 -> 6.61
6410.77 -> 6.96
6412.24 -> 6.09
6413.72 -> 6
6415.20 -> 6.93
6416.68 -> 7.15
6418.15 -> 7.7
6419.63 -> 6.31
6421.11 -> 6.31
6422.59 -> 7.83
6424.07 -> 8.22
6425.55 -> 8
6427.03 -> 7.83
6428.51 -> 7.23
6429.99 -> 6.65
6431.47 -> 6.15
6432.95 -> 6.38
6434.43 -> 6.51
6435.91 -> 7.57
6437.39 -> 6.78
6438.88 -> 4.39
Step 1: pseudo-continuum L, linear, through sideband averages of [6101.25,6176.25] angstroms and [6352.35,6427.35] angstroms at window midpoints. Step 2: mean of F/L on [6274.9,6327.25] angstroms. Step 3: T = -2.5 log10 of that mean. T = 0.05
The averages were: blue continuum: 6.15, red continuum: 6.73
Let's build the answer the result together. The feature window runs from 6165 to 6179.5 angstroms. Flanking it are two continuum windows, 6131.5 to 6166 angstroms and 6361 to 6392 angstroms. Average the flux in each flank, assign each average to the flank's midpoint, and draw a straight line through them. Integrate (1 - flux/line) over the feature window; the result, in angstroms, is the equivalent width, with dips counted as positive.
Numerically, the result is 0.8 angstroms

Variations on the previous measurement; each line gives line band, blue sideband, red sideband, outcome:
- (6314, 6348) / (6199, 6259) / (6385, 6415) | -3.49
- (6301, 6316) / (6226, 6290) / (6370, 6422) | -0.42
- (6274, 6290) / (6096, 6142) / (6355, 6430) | 1.84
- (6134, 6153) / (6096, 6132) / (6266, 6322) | -0.23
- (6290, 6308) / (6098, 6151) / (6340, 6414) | 1.25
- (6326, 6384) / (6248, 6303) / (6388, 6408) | -4.72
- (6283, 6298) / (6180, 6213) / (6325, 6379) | 1.17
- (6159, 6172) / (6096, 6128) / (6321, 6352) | 2.98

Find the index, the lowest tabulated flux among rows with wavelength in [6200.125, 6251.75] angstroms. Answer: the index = 4.37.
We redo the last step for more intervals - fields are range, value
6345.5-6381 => 5.91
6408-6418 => 6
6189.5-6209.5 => 5.26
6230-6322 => 4.13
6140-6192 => 2.81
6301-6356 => 5.02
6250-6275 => 4.77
